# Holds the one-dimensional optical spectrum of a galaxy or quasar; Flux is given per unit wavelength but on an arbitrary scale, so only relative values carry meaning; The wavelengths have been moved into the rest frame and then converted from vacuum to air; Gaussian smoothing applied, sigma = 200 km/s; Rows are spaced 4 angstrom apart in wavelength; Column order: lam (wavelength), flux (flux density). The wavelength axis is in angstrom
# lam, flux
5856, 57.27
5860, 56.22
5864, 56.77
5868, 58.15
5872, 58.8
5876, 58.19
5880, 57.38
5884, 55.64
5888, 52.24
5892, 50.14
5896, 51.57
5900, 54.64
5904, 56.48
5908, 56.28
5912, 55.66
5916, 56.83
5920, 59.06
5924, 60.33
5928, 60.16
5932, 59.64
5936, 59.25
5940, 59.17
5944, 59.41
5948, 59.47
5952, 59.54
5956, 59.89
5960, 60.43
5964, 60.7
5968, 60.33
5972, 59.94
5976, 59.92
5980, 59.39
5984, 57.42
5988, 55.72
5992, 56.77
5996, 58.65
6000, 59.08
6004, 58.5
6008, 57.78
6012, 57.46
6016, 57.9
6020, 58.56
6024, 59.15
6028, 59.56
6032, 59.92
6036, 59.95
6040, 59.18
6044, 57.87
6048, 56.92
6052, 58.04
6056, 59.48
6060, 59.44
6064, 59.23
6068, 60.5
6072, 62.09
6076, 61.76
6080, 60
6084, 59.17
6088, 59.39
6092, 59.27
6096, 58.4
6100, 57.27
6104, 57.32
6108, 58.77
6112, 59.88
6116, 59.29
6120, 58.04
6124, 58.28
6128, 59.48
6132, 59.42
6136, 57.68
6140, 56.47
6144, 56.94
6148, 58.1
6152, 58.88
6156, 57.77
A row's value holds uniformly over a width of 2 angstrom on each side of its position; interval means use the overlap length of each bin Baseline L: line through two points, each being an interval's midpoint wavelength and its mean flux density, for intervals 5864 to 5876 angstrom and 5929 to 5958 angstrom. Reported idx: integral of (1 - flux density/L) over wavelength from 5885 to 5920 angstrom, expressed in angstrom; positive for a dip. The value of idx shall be 2.5 angstrom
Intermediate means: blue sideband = 58.1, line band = 54.5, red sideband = 59.5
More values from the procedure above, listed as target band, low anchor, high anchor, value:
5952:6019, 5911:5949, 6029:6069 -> 0.3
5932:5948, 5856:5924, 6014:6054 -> -0.7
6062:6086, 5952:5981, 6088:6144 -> -0.6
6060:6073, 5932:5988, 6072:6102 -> -0.2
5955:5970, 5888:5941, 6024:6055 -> -0.8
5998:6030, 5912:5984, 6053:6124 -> 0.5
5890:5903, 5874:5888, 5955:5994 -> 1.0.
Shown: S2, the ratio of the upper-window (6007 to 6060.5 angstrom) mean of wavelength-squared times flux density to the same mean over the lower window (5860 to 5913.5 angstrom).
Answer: 1.11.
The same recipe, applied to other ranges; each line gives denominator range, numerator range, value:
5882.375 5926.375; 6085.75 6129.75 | 1.13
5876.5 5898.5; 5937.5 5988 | 1.14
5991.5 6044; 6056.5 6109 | 1.04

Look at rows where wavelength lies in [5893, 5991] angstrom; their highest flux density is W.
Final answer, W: 60.7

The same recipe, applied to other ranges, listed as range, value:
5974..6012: 59.92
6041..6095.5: 62.09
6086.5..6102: 59.39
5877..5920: 59.06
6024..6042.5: 59.95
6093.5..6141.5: 59.88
